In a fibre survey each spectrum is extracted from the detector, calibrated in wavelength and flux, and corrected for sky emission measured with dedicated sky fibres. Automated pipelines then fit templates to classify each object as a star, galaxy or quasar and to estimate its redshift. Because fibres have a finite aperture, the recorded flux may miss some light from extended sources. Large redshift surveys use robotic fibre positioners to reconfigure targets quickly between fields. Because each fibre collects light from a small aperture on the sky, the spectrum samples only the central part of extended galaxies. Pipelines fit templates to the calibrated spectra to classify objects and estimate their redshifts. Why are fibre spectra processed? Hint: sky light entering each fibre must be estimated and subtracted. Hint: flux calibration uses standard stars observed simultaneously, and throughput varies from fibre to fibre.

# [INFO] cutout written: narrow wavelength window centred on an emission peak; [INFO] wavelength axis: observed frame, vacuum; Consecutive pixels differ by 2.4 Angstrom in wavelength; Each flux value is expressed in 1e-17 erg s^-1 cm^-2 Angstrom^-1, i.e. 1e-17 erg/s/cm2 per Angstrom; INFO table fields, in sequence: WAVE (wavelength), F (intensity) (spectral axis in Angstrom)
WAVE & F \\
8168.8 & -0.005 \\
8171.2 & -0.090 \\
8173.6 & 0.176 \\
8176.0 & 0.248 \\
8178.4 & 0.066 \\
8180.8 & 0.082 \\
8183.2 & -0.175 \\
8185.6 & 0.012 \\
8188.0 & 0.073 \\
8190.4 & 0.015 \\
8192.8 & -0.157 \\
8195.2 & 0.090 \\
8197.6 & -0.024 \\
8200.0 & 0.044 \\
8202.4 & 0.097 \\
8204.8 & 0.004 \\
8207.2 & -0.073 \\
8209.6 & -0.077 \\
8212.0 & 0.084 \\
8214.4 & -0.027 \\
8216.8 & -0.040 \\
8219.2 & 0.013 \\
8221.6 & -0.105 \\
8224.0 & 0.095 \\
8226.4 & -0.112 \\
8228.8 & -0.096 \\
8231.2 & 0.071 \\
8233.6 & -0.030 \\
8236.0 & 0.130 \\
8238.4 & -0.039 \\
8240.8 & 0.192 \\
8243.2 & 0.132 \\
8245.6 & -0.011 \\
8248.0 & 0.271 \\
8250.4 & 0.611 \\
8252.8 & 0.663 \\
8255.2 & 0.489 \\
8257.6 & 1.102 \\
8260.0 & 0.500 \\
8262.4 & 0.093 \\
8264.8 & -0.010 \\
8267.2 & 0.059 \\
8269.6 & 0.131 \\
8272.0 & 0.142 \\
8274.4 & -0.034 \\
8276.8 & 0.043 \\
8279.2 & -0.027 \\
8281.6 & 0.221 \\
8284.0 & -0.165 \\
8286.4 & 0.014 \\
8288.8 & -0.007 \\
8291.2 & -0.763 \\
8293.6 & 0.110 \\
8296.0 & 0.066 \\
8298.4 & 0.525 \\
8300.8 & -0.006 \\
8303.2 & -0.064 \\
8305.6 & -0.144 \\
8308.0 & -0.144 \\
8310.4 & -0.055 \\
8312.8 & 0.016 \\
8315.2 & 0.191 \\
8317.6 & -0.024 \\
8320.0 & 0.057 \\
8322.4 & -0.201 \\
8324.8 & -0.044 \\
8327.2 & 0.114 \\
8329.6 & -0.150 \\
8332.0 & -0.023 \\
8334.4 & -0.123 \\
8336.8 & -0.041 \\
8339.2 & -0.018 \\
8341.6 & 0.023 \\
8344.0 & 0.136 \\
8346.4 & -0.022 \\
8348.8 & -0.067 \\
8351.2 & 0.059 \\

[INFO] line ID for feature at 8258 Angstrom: [O II] 3727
